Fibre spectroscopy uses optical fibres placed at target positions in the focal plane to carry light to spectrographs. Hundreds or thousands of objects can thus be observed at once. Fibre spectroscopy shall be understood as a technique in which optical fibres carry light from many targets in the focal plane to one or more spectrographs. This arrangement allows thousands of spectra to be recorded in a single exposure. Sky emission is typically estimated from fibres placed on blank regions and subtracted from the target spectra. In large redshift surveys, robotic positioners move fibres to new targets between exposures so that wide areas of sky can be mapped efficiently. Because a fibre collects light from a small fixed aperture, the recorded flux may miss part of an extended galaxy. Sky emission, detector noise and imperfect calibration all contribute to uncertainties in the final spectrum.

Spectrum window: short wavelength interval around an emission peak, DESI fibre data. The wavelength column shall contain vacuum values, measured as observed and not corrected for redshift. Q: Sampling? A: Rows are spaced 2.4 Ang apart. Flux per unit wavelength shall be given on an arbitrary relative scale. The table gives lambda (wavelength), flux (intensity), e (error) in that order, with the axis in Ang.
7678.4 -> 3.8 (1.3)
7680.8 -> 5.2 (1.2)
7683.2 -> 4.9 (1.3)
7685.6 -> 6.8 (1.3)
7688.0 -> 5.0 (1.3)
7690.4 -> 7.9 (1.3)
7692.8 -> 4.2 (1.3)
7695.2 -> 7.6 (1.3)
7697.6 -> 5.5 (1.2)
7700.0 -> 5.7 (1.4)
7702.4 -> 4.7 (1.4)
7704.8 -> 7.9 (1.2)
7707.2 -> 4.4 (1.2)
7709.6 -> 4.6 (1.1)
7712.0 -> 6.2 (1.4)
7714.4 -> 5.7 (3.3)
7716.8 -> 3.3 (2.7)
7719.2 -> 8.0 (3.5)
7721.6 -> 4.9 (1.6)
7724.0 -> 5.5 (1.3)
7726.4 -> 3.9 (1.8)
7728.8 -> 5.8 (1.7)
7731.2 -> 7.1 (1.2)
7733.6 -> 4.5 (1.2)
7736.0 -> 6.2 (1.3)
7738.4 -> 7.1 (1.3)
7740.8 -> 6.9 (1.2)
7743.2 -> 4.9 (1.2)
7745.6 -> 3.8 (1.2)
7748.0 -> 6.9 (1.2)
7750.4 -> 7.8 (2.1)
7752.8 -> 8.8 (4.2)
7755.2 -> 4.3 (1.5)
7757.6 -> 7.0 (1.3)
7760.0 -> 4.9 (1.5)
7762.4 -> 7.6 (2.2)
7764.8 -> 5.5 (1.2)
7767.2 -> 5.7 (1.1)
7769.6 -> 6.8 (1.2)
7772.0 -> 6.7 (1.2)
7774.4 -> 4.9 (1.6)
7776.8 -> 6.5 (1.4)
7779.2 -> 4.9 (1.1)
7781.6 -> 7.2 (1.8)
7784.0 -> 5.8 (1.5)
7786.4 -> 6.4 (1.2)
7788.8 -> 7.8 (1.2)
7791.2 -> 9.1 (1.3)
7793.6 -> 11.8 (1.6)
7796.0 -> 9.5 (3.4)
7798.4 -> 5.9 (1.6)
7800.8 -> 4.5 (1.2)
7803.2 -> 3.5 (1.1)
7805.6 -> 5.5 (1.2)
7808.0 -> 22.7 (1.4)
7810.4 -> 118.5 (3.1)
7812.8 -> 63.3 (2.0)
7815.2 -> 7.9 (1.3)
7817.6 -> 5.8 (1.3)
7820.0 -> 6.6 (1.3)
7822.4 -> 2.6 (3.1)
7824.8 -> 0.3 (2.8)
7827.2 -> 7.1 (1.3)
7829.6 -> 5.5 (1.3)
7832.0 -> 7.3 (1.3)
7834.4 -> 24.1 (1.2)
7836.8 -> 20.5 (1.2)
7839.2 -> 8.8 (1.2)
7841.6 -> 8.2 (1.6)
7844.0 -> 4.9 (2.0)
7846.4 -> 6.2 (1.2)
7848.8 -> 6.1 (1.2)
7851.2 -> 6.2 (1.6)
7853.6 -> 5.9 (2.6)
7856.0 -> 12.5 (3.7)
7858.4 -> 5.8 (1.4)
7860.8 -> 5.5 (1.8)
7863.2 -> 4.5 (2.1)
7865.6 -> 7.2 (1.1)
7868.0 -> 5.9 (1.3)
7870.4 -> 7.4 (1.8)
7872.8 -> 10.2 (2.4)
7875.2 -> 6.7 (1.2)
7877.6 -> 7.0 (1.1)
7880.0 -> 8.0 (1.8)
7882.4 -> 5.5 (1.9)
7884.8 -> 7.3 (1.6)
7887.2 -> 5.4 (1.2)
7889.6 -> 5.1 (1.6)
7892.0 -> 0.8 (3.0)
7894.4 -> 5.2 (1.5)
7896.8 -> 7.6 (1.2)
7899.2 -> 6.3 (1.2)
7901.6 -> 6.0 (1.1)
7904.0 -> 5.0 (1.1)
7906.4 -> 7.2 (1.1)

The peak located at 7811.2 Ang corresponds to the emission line H-alpha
